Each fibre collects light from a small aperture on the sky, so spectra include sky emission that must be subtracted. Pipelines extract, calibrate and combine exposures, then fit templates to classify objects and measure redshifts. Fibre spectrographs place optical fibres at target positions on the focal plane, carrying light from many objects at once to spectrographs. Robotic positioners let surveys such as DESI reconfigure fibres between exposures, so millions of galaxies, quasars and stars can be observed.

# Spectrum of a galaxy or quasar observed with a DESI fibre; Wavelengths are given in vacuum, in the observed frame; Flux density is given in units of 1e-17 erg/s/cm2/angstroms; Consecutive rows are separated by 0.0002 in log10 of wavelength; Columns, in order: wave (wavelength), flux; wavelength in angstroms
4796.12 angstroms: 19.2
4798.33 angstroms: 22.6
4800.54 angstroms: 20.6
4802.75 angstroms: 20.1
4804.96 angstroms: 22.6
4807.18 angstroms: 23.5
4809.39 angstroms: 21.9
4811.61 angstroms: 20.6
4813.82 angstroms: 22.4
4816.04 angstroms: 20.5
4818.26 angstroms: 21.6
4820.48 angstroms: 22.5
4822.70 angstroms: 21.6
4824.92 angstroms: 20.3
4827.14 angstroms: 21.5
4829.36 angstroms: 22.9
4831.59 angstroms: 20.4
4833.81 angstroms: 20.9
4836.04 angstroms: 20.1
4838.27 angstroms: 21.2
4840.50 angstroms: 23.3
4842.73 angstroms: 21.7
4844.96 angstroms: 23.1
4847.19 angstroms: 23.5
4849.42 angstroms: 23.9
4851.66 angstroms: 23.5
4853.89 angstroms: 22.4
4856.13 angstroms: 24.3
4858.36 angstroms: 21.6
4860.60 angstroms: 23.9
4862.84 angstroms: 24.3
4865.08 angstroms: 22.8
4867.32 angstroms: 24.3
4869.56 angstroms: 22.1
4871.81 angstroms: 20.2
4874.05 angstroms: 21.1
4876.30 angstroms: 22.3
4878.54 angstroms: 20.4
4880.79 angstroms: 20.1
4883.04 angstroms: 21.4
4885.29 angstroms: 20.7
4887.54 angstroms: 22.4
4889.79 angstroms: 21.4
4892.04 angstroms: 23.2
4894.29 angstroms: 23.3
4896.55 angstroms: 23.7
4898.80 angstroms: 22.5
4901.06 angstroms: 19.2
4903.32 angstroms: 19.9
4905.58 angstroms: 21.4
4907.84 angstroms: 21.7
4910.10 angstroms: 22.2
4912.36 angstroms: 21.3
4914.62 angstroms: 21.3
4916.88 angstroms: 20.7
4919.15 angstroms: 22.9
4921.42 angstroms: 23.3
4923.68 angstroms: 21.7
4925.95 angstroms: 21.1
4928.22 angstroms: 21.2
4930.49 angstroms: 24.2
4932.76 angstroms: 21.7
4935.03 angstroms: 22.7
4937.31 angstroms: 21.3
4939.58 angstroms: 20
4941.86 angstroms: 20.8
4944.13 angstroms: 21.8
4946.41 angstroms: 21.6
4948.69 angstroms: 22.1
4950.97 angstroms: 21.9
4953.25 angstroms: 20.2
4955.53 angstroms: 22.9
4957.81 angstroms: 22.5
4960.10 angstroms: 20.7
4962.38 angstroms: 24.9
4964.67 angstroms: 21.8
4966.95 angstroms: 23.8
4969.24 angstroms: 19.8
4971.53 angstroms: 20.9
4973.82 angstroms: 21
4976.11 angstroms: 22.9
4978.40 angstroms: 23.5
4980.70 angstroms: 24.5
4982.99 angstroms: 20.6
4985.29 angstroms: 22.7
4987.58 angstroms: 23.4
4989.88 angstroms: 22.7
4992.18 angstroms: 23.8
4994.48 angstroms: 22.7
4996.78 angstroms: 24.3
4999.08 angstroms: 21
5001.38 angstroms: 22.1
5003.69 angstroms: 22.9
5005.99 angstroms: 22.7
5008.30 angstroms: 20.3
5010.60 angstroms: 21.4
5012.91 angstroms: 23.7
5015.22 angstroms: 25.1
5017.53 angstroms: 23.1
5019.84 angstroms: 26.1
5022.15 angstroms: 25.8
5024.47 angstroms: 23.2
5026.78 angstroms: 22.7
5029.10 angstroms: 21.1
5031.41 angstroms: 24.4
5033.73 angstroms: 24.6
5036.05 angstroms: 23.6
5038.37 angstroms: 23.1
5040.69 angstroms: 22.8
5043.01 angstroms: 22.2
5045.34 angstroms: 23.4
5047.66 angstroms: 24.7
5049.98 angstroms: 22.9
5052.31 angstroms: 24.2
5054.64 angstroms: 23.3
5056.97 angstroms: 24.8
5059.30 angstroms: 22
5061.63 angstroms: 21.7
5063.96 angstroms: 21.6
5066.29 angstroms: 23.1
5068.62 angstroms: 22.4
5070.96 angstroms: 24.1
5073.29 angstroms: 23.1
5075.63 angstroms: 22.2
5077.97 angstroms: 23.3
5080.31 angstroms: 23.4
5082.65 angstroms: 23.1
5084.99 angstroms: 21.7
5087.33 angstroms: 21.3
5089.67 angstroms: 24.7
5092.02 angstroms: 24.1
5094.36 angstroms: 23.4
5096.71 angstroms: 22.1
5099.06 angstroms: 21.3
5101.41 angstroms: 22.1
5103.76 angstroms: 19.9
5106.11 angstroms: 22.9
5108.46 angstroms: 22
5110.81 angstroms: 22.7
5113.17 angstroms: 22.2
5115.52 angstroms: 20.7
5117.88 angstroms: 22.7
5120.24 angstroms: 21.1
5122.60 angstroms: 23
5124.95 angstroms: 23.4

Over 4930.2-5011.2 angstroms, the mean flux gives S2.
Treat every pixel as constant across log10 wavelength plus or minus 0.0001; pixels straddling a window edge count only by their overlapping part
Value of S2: 22.2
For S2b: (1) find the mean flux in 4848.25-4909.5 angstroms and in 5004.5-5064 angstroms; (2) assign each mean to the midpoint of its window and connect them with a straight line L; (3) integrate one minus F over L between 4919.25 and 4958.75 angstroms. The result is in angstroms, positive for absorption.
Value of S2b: 1.3 angstroms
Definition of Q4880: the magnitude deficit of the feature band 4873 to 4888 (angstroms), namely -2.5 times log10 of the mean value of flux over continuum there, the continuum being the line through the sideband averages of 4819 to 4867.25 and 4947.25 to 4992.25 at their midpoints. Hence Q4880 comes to 0.06 mag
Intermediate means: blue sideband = 22.4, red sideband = 22.3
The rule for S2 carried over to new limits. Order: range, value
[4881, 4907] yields 21.7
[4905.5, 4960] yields 21.8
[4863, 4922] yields 21.8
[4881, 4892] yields 21.5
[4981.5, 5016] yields 22.6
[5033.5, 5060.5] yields 23.4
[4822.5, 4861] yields 22.2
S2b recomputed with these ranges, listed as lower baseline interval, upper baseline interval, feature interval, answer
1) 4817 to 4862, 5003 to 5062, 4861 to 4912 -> 1.4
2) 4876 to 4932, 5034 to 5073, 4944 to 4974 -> 0.5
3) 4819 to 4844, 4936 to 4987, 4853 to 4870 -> -1.3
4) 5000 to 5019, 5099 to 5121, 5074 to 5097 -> -1.0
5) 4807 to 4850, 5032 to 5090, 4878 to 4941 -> 1.6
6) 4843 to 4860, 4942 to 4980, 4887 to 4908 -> 0.7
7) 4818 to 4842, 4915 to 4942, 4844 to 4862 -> -1.4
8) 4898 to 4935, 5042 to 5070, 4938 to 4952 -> 0.4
